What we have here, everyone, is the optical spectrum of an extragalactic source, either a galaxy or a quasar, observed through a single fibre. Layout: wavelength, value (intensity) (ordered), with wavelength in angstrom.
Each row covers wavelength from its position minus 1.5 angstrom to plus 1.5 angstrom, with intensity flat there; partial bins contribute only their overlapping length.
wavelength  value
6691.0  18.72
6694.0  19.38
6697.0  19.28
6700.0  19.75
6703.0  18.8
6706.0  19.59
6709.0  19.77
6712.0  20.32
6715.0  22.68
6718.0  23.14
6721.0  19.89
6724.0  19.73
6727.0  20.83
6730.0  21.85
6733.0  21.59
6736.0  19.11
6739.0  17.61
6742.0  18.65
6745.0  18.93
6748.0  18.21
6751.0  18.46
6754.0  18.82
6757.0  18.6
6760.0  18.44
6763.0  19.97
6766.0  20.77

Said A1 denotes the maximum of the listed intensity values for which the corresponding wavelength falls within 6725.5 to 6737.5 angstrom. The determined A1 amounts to 21.85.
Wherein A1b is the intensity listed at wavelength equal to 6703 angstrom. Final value 18.8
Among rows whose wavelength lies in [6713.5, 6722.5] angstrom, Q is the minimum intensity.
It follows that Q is 19.89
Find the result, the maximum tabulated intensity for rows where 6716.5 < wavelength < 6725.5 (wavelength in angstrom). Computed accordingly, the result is 23.14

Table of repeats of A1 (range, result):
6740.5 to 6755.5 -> 18.93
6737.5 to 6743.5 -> 18.65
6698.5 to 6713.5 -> 20.32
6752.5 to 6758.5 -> 18.82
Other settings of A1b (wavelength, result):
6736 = 19.11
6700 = 19.75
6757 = 18.6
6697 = 19.28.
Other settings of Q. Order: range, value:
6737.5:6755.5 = 17.61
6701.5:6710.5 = 18.8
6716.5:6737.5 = 19.11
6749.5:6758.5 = 18.46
